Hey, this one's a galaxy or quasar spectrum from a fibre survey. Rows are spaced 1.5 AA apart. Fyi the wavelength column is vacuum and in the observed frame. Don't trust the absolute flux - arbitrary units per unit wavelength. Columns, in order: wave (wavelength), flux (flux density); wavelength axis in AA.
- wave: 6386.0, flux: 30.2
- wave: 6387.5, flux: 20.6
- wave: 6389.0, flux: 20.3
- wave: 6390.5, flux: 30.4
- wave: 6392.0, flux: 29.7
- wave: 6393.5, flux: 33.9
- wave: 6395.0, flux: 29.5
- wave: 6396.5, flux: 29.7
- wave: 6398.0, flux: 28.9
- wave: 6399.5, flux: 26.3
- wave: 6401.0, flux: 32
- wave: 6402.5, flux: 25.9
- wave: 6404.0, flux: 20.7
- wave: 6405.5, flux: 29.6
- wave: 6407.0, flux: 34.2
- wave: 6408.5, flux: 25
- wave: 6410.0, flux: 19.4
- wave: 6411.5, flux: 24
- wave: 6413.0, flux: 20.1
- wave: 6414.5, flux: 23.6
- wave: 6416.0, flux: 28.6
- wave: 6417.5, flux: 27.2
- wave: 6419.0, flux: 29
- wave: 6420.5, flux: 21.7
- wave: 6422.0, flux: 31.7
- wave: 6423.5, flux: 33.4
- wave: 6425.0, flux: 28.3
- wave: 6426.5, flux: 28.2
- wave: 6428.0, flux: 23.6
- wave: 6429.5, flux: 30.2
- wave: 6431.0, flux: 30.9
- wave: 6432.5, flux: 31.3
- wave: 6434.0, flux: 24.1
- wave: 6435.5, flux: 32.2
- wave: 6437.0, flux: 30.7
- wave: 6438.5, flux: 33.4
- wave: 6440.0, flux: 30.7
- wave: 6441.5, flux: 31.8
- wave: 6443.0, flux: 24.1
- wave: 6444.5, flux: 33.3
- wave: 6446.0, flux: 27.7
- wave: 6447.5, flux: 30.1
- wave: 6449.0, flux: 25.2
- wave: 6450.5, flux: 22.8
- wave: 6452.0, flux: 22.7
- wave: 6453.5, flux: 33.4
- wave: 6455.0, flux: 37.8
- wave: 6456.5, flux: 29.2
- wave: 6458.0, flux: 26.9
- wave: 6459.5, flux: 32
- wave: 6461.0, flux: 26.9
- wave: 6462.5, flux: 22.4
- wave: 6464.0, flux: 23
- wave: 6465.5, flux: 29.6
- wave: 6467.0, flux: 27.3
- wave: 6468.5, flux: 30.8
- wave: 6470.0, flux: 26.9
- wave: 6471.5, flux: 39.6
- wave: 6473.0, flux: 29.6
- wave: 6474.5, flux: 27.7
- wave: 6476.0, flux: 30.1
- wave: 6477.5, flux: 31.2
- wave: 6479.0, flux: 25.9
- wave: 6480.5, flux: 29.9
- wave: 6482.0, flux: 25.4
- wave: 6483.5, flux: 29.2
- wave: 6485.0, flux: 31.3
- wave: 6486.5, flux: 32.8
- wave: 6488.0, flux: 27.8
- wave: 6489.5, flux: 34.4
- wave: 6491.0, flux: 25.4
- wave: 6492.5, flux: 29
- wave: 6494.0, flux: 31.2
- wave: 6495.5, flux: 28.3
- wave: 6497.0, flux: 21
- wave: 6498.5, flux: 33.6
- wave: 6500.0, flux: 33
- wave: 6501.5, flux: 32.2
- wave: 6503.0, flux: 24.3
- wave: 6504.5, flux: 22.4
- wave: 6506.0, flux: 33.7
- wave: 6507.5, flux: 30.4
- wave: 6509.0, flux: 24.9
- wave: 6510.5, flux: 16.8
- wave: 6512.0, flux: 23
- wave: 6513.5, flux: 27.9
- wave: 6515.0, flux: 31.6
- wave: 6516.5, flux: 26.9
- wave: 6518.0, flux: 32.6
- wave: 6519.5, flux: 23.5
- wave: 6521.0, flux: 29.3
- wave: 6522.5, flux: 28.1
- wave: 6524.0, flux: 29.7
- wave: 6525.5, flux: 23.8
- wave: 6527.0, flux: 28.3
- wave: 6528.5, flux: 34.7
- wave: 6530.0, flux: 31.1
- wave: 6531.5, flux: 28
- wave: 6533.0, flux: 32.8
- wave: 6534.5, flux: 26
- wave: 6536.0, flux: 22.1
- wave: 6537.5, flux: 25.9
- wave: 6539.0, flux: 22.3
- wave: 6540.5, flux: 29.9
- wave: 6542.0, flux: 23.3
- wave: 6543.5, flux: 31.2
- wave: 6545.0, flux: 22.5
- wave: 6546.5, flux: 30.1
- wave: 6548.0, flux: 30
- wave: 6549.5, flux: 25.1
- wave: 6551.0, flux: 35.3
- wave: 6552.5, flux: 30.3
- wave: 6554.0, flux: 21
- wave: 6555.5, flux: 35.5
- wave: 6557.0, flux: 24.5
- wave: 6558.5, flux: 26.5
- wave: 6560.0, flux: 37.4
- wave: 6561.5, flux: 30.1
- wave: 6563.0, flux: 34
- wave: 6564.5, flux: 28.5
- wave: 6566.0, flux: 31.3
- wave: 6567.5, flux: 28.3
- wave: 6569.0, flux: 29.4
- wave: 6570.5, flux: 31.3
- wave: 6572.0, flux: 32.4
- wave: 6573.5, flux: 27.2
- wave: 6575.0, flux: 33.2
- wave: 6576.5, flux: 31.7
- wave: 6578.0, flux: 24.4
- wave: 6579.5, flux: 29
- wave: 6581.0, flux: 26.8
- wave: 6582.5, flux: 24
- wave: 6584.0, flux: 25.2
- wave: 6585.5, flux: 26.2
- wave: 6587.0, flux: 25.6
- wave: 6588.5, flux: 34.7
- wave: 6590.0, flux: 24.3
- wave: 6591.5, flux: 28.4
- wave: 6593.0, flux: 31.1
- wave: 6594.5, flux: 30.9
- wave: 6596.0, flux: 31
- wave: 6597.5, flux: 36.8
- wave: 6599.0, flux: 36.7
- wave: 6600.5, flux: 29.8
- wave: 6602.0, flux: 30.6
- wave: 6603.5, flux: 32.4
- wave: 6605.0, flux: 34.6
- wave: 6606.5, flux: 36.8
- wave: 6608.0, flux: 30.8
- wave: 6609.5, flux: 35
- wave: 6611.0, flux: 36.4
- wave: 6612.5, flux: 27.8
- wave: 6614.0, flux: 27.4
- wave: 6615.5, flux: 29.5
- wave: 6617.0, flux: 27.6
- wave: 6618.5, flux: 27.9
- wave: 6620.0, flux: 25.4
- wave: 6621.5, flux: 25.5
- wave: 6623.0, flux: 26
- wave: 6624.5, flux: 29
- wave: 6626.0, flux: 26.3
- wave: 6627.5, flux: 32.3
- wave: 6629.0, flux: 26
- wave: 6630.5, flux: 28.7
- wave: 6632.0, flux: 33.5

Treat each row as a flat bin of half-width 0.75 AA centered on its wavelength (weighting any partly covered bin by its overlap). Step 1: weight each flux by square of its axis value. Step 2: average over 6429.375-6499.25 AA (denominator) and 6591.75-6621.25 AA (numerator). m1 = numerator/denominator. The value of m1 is 1.12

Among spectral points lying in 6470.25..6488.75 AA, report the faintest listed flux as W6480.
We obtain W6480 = 25.4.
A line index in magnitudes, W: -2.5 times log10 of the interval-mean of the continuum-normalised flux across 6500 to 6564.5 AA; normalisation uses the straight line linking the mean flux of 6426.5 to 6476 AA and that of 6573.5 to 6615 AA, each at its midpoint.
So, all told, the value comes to 0.06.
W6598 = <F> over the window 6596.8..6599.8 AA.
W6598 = 36.6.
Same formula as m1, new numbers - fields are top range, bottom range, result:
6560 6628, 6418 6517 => 1.08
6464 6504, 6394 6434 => 1.09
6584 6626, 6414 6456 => 1.10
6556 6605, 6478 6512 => 1.09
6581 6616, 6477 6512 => 1.12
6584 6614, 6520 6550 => 1.15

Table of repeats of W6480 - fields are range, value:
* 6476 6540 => 16.8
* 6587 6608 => 24.3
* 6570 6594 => 24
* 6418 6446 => 21.7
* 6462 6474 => 22.4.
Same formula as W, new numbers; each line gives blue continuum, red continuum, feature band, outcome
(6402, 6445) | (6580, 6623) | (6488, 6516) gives 0.03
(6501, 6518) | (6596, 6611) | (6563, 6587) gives 0.11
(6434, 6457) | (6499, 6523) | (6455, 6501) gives -0.02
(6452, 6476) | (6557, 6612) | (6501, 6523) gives 0.10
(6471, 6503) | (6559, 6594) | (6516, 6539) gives 0.06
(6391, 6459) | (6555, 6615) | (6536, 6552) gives 0.10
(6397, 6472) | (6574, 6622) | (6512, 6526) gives 0.04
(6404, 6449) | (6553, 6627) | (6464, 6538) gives 0.01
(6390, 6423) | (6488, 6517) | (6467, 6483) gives -0.07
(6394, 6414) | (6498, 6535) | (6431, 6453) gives -0.06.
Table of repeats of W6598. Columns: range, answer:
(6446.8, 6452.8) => 25.2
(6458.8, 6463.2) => 27.1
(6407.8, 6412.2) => 22.8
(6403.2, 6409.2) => 27.4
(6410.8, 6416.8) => 24.1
